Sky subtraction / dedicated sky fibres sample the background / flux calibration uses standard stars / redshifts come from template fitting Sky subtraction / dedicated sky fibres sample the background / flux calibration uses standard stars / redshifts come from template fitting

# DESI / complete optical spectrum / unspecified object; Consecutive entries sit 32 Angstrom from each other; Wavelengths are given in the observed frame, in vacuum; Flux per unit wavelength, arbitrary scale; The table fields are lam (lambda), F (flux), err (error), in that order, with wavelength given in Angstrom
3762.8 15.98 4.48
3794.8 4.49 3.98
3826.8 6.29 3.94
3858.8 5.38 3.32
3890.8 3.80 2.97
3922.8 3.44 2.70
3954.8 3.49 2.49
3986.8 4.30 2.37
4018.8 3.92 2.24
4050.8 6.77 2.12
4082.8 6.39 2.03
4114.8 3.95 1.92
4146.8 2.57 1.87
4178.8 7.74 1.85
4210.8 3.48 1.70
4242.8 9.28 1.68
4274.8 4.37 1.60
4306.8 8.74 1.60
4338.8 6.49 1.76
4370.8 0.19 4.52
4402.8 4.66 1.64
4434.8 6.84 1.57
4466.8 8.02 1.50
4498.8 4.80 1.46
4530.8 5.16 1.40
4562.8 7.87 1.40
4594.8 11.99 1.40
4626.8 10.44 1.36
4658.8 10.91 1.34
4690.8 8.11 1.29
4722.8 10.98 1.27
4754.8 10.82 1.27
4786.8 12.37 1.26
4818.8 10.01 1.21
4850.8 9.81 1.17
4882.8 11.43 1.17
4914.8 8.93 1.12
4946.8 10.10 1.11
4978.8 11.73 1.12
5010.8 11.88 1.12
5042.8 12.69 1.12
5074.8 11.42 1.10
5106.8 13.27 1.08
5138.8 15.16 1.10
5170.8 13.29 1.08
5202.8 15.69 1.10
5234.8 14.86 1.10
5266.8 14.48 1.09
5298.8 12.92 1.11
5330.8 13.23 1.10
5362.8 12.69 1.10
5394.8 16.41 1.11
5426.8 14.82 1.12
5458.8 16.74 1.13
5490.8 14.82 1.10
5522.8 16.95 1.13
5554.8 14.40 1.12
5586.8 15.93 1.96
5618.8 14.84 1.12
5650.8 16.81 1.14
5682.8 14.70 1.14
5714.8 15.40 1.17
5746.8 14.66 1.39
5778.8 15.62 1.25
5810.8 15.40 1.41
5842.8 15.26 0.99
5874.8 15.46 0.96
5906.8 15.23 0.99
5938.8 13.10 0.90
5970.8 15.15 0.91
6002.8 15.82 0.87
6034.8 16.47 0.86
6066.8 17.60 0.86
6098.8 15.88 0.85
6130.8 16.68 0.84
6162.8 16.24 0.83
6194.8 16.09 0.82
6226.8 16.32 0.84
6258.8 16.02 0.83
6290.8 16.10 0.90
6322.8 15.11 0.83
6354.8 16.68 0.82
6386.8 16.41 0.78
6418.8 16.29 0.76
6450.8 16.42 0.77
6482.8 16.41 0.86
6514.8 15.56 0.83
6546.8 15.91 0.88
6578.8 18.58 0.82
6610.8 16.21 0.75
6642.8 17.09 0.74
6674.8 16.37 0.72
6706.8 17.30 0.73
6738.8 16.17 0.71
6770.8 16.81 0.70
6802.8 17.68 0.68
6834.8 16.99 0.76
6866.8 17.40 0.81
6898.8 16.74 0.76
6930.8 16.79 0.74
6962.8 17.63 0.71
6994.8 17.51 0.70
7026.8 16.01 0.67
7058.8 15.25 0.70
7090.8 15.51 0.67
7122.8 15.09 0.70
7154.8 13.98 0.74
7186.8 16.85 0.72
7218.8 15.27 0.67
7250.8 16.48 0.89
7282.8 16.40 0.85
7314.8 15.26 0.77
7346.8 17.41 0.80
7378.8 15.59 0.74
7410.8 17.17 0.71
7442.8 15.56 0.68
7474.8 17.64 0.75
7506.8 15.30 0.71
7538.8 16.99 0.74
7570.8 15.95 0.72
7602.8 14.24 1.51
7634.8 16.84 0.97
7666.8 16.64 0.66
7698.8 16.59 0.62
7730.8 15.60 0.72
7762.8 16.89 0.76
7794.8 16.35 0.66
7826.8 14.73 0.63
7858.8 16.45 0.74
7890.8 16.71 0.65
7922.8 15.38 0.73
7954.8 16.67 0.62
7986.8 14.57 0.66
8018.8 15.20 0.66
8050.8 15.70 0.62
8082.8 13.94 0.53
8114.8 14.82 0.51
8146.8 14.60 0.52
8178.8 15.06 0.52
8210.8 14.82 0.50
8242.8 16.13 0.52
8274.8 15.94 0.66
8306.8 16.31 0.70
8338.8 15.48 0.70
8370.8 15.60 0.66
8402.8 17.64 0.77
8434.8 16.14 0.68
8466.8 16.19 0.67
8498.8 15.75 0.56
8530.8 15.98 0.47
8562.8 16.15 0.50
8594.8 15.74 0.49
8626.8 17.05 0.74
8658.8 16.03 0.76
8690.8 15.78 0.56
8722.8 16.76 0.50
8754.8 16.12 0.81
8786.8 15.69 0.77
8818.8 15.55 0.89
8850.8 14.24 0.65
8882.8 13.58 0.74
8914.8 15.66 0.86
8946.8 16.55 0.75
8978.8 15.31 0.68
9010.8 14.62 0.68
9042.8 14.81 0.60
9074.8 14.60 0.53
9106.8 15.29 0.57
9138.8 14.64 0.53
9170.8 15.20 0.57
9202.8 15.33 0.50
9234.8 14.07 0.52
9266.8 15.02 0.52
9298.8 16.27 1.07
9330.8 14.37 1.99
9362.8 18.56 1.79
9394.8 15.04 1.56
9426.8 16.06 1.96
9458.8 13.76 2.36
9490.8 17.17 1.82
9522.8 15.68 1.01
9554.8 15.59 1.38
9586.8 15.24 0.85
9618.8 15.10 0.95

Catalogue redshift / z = 0.14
